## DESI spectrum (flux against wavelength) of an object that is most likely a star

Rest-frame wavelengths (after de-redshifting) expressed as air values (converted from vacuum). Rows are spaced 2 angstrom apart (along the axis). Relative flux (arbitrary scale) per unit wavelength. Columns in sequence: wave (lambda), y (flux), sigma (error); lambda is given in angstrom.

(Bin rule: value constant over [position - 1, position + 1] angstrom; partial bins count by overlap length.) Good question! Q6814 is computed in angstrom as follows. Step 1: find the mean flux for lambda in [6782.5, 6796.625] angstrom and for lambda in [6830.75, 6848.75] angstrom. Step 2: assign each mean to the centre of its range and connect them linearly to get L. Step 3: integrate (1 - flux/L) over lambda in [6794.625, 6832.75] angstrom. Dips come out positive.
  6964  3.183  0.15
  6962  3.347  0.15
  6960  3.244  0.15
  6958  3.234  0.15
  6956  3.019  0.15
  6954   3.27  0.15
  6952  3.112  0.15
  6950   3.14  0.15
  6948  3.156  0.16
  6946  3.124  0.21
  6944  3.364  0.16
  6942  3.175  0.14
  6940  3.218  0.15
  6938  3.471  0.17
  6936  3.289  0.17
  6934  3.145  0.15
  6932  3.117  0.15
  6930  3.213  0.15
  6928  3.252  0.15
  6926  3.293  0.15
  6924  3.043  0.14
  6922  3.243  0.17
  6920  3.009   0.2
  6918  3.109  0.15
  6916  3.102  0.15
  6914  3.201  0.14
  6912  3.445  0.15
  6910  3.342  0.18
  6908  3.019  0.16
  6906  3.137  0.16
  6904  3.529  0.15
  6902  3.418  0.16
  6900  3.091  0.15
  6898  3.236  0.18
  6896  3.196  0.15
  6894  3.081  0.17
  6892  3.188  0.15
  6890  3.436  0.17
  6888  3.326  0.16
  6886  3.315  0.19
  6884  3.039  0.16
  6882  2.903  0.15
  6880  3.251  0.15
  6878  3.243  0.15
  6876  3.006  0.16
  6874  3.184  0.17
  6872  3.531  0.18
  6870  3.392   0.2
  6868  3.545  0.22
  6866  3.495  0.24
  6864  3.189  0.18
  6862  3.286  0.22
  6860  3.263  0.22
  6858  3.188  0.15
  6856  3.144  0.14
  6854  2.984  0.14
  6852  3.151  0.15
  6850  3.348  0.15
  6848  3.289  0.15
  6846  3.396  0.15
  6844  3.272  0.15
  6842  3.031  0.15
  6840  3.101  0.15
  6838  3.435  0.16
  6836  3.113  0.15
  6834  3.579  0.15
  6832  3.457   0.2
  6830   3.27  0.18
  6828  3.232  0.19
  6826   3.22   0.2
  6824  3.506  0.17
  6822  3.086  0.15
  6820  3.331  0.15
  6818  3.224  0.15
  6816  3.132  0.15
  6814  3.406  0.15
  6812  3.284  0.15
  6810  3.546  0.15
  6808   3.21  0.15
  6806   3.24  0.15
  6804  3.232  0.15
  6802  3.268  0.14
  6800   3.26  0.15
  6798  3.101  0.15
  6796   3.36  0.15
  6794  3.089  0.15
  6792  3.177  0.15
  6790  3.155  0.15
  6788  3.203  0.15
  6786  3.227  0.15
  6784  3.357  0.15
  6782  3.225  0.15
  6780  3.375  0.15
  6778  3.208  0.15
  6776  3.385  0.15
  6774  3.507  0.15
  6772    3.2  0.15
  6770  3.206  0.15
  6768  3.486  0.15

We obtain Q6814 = -0.3 angstrom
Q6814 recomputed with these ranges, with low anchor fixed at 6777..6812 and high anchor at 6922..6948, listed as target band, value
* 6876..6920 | 0.3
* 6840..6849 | 0.0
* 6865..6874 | -0.6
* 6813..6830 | -0.1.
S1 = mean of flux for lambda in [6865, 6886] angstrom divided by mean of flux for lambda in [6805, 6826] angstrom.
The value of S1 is 1.0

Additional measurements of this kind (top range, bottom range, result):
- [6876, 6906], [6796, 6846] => 0.98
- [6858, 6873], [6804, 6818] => 1.02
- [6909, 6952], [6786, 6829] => 0.99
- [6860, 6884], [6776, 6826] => 1.00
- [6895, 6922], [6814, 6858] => 0.99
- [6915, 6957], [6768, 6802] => 0.98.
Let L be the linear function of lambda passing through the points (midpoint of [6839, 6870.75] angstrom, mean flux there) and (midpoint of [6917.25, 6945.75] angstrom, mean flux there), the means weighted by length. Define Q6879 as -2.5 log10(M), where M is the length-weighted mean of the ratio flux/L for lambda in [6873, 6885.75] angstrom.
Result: 0.042 mag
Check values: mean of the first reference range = 3.25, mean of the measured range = 3.12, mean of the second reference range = 3.21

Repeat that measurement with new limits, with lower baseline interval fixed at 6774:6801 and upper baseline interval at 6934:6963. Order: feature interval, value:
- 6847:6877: -0.010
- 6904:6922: 0.012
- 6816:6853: -0.011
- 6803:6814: -0.022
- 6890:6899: 0.009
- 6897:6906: -0.022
